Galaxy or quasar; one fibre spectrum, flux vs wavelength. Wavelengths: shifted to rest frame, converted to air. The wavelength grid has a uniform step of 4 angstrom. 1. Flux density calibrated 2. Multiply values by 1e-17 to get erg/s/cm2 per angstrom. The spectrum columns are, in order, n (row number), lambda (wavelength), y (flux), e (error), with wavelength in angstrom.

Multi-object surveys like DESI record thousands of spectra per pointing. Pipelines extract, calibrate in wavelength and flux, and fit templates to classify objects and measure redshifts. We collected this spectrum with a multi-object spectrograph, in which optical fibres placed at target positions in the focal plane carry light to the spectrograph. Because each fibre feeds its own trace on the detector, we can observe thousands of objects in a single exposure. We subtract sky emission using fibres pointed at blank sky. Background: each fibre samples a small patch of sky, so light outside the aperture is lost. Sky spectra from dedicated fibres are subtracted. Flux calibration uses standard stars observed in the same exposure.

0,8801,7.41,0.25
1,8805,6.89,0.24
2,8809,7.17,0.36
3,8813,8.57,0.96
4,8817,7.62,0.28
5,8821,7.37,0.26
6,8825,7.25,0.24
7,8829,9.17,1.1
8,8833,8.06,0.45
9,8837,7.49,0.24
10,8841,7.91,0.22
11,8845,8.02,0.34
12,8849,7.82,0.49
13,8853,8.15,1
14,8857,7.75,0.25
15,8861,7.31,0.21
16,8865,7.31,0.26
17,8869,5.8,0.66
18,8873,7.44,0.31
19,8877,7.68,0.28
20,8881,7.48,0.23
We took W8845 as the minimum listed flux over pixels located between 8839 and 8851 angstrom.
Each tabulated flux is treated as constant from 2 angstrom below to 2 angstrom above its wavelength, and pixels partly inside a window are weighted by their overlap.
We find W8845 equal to 7.82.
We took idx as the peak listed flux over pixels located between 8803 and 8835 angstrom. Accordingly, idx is 9.17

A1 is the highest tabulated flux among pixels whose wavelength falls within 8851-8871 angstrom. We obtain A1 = 8.15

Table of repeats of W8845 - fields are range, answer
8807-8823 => 7.17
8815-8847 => 7.25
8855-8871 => 5.8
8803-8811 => 6.89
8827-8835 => 8.06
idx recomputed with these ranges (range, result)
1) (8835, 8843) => 7.91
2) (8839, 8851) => 8.02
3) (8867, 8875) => 7.44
